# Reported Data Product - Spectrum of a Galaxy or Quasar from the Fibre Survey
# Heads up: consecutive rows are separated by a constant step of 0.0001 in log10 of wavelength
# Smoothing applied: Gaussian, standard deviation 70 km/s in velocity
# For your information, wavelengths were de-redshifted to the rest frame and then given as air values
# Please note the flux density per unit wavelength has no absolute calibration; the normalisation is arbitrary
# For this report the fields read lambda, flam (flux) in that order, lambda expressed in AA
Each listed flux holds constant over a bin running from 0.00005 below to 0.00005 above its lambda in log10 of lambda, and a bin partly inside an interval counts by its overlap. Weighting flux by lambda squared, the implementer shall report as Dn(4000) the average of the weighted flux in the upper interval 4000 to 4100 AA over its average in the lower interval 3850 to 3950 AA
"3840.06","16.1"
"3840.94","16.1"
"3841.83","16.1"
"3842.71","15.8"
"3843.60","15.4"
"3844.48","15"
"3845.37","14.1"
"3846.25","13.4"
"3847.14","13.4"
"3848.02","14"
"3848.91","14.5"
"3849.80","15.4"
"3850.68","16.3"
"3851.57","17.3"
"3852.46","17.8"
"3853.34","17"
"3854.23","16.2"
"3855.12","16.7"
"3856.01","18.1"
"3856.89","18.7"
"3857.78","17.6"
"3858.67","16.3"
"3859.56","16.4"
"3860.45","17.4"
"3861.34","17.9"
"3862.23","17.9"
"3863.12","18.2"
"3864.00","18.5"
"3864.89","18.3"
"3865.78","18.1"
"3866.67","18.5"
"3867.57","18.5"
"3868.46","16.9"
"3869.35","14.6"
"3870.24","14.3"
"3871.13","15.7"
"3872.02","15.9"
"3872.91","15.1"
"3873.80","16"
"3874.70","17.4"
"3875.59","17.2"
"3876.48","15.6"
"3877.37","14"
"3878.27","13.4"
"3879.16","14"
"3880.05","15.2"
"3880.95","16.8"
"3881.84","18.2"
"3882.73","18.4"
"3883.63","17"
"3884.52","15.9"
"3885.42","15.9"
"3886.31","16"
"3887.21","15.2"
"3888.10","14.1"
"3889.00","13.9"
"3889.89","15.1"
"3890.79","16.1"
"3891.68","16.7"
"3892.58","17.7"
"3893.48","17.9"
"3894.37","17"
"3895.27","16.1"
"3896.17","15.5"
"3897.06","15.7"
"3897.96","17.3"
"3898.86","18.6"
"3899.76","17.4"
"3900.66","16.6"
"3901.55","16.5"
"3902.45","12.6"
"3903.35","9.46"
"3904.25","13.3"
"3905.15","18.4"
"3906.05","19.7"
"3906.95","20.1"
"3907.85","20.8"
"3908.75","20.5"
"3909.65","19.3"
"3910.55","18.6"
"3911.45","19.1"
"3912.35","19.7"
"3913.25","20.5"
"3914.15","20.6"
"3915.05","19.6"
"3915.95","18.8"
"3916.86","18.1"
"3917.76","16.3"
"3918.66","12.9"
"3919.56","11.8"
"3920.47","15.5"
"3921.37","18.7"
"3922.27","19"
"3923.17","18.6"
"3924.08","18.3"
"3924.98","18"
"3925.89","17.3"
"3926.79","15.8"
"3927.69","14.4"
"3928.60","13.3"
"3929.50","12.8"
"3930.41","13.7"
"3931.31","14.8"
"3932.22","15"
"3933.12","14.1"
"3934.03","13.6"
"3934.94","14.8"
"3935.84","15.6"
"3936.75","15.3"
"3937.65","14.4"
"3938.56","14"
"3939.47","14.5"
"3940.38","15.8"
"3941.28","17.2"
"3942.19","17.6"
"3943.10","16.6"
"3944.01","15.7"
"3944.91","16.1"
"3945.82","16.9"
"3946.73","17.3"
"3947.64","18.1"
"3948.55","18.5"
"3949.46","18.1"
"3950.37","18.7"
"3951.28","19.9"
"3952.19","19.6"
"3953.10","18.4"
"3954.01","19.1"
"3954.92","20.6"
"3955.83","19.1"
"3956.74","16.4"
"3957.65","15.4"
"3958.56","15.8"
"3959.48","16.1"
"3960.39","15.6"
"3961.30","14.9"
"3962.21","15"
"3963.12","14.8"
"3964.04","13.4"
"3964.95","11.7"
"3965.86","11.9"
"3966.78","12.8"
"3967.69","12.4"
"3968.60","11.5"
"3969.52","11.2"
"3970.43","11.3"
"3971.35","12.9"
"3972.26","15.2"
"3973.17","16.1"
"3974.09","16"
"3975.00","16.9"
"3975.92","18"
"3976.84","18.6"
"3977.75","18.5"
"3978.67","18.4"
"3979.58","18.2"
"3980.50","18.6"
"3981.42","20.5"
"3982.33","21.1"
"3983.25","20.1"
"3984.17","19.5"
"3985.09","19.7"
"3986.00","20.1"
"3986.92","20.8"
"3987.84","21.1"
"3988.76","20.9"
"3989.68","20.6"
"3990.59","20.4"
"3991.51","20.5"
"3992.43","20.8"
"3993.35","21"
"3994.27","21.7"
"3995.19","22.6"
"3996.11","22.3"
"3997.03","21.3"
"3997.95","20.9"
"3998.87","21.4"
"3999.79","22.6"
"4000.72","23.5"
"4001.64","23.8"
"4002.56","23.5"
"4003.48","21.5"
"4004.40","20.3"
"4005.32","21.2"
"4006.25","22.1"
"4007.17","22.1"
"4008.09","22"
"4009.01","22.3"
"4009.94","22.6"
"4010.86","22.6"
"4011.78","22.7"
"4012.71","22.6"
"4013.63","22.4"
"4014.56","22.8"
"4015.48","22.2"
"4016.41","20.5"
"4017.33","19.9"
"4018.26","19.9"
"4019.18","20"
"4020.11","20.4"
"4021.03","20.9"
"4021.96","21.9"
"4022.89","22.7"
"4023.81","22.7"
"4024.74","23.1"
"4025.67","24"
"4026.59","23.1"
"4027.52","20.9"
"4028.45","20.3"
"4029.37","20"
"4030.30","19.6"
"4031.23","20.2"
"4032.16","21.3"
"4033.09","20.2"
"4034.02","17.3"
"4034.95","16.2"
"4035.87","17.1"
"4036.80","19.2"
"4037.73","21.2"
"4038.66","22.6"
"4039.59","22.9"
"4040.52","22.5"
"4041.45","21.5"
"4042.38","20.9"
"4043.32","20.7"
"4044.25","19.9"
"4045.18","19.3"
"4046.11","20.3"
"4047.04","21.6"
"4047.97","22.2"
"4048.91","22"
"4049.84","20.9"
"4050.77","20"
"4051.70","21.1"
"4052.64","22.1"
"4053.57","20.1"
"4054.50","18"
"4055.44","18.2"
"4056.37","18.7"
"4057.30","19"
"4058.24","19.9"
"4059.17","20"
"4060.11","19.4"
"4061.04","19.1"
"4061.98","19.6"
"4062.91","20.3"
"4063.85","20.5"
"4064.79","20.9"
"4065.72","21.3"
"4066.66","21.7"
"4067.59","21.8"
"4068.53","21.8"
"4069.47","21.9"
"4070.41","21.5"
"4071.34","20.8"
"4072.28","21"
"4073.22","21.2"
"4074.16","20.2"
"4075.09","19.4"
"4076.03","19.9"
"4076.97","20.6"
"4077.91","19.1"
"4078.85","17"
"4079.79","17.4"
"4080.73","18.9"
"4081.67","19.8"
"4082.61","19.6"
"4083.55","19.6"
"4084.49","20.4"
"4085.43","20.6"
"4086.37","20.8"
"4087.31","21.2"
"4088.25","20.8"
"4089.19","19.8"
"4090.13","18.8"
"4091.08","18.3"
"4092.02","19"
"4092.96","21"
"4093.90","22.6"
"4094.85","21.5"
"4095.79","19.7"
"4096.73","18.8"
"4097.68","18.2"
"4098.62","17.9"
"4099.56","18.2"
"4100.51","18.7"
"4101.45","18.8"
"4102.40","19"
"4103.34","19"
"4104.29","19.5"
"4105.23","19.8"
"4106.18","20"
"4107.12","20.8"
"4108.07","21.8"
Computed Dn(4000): 1.34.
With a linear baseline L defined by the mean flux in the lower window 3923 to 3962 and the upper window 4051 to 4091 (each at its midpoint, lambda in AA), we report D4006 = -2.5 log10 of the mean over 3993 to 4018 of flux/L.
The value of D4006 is -0.21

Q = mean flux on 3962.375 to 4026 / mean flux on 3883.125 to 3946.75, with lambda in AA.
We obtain 1.2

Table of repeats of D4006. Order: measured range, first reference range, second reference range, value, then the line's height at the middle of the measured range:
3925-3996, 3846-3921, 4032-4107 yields 0.08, 18.1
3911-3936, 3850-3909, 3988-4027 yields 0.12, 18.4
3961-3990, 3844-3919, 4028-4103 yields 0.11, 18.4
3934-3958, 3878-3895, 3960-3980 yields -0.13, 15.2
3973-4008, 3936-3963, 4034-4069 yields -0.12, 18.3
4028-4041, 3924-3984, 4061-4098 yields -0.08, 18.7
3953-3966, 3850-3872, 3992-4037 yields 0.24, 19.9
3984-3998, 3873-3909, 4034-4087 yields -0.13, 18.6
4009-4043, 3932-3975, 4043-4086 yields -0.14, 18.6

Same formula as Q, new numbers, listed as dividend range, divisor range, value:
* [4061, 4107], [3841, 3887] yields 1.22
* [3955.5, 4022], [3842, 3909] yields 1.16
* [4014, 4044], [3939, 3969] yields 1.29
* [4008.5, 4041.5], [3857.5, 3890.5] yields 1.29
